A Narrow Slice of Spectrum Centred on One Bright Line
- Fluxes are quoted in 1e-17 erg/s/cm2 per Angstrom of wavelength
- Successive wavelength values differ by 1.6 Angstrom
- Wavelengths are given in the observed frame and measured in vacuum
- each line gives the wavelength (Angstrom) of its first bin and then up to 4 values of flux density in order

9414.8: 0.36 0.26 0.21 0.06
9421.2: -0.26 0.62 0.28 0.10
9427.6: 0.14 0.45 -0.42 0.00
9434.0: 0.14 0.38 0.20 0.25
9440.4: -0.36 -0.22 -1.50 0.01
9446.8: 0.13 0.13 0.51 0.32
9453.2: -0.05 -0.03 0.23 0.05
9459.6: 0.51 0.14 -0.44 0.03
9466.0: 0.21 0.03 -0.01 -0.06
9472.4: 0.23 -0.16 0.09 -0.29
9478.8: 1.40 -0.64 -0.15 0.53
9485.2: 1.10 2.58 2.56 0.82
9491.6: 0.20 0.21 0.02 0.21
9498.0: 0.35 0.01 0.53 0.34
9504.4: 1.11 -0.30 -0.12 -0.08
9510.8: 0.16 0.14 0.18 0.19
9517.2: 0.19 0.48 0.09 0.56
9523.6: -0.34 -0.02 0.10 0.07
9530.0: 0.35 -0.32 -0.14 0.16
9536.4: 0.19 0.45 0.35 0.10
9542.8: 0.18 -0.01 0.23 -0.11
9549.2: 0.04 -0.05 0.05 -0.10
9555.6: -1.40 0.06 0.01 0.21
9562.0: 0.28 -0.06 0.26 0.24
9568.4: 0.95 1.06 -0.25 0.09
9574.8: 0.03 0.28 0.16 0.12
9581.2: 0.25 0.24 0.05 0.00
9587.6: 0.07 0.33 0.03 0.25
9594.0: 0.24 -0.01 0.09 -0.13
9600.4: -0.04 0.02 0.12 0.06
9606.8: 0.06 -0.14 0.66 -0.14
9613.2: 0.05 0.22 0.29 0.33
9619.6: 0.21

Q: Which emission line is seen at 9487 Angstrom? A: [O III]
